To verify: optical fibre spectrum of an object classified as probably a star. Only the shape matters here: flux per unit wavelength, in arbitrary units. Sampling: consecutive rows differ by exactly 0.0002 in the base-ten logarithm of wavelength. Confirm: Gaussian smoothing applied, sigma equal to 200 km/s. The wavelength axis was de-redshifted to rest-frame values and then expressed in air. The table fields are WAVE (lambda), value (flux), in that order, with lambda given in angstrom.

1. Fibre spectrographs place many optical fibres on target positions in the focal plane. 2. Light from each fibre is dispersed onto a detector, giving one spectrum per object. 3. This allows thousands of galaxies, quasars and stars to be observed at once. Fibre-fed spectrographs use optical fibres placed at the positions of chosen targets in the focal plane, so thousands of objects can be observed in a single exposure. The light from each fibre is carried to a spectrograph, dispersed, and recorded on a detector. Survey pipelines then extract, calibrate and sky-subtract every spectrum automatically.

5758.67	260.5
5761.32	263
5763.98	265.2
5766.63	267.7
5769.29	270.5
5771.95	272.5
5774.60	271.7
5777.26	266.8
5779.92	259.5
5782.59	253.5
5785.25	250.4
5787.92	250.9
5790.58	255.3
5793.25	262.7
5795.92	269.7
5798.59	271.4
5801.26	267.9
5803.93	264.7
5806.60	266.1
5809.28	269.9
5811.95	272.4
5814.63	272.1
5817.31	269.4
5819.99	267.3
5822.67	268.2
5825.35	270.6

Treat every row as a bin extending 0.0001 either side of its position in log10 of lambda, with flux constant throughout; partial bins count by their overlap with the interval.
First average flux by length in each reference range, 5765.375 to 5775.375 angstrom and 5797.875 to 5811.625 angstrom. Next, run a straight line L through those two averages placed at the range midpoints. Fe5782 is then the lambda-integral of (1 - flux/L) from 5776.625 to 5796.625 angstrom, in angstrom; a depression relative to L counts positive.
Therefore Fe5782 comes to 0.9 angstrom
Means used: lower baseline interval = 271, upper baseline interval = 268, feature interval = 258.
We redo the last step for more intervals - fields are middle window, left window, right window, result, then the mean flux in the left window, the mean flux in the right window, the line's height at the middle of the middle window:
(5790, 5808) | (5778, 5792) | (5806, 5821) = -0.3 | 254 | 270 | 262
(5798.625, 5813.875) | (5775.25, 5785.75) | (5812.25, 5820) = -0.1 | 259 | 270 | 267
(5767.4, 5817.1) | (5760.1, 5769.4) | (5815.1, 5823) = 0.4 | 266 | 269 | 267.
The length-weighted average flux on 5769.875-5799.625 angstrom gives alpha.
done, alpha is 262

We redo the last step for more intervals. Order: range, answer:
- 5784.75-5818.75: 265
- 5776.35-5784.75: 259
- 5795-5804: 269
